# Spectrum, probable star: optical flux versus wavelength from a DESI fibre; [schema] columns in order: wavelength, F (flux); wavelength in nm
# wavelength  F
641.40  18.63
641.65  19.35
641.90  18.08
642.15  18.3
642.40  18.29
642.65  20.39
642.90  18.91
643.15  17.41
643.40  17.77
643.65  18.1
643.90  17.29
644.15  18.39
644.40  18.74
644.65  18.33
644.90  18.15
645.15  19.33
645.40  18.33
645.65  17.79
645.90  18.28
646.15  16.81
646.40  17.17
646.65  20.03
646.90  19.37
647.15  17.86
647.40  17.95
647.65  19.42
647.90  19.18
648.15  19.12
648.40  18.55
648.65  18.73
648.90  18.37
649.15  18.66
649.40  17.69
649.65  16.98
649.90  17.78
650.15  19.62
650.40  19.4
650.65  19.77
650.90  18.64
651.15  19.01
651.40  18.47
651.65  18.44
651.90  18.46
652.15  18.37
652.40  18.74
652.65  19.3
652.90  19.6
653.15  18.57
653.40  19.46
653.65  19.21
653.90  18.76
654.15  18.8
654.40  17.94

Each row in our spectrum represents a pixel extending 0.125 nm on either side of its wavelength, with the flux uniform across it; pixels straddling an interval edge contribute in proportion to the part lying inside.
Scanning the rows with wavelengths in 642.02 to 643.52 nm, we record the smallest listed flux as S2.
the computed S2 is 17.41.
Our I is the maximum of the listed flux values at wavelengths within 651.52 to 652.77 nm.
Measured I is 19.3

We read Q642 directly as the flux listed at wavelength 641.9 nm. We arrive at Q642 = 18.08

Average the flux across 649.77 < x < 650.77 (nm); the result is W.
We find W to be 19.1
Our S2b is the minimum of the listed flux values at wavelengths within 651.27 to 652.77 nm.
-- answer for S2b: 18.37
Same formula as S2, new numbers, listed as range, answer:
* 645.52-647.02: 16.81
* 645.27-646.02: 17.79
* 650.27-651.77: 18.44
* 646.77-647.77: 17.86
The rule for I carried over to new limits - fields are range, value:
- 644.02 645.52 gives 19.33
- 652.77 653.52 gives 19.6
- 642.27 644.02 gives 20.39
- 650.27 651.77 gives 19.77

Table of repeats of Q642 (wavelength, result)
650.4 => 19.4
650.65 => 19.77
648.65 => 18.73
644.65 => 18.33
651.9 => 18.46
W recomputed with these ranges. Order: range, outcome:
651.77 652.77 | 18.7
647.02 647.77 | 18.4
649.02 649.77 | 17.8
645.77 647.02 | 18.3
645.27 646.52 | 17.7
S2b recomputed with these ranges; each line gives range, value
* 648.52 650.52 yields 16.98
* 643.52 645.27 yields 17.29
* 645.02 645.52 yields 18.33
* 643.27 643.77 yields 17.77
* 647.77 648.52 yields 18.55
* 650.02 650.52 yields 19.4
